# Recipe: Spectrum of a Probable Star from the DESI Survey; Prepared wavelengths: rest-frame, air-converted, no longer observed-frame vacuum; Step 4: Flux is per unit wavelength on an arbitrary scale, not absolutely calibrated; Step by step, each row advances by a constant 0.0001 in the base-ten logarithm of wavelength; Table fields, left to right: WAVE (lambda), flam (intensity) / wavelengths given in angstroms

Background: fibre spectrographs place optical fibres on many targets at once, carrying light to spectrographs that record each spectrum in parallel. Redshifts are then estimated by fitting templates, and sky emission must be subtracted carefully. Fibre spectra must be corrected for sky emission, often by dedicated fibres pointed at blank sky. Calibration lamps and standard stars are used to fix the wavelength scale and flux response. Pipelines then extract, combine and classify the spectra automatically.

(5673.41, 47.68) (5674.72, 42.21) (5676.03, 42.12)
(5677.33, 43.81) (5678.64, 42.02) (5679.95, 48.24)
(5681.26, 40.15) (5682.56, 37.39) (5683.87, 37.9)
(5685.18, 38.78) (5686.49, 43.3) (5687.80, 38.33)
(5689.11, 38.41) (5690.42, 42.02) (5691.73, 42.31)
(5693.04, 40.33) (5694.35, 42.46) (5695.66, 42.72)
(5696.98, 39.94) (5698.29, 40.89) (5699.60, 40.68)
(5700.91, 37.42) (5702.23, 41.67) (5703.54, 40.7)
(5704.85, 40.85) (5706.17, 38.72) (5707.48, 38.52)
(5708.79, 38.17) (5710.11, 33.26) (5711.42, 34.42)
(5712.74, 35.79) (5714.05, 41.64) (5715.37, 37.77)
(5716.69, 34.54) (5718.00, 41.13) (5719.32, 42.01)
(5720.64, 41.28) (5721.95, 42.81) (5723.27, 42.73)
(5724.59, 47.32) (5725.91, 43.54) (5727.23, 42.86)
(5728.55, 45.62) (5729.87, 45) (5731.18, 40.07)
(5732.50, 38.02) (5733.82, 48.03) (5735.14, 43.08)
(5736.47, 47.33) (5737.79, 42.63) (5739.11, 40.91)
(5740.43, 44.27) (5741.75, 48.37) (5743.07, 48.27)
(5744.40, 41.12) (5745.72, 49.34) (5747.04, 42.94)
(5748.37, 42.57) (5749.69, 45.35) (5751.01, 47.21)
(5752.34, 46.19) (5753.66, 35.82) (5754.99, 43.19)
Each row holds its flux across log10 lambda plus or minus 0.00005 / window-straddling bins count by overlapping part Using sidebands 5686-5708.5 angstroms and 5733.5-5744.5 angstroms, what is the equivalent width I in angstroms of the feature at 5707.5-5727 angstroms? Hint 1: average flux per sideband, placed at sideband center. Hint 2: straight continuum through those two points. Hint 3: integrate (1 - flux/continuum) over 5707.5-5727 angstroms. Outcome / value 1.3 angstroms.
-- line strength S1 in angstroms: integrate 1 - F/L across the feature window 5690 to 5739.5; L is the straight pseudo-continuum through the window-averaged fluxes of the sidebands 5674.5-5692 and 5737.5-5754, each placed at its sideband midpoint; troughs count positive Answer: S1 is 2.08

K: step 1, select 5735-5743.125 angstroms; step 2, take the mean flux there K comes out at 44.9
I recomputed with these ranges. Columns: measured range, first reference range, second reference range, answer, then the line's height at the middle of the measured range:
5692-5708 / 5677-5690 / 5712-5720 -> -0.3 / 39.7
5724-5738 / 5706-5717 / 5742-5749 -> -0.8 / 41.6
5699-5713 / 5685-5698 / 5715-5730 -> 1.1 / 41.5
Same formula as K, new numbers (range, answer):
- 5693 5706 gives 40.7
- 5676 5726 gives 40.4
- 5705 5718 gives 37.3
